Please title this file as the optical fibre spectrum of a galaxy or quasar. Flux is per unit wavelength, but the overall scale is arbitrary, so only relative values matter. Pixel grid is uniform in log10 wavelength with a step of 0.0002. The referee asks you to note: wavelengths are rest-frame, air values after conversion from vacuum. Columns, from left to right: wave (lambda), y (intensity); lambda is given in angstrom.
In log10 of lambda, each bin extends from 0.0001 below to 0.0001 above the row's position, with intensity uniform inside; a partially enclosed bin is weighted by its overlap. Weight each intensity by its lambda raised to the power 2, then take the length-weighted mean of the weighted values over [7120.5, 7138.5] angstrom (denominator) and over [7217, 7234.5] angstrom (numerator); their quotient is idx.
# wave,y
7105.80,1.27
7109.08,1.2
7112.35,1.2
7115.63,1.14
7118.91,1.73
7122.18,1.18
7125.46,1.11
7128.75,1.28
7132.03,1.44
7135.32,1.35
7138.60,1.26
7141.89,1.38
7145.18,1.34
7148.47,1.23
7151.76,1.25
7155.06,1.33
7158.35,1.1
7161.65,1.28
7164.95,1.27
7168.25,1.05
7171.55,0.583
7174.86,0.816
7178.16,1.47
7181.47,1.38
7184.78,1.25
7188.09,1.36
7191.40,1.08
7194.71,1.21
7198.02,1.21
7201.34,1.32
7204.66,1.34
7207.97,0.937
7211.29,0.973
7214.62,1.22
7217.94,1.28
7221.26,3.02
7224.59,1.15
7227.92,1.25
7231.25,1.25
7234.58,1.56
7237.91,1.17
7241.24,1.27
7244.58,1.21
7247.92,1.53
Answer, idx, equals 1.29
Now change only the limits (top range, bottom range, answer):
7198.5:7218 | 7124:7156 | 0.92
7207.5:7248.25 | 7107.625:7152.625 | 1.09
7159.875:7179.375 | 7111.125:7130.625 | 0.85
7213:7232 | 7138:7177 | 1.36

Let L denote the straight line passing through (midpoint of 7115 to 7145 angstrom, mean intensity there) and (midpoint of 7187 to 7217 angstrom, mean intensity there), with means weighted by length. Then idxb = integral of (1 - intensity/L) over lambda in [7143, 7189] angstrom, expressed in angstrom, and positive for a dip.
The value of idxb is 2.2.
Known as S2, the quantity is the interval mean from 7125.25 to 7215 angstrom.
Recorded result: 1.21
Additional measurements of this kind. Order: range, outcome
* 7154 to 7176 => 1.06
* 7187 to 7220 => 1.21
